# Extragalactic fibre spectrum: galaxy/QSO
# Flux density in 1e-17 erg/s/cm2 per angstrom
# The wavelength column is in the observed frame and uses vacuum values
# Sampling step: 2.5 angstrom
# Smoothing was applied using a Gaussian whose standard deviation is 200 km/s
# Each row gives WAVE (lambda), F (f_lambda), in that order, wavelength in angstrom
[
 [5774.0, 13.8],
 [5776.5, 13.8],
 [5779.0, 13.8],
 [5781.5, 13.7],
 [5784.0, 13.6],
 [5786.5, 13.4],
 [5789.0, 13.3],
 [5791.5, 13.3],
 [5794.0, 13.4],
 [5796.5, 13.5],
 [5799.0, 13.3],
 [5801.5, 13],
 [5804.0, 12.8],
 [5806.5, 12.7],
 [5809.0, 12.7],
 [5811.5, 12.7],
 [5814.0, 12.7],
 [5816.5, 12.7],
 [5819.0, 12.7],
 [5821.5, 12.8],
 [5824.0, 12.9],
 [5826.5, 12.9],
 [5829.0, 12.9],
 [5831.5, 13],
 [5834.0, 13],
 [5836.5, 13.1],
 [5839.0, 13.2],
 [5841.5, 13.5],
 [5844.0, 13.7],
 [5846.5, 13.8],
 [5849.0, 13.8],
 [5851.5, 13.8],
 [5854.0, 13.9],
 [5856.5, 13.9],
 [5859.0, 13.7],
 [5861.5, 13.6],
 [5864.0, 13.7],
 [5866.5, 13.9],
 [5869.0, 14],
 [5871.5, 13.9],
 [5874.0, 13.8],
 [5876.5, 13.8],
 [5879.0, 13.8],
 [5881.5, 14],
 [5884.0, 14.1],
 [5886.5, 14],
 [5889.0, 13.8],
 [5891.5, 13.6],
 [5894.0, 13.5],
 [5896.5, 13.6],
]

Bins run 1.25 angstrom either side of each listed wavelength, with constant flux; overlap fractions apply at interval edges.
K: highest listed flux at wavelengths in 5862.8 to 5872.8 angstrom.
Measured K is 14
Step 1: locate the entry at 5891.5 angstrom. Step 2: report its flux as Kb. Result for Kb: 13.6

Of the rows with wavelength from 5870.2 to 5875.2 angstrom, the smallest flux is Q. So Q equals 13.8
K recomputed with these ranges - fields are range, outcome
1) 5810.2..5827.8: 12.9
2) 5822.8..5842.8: 13.5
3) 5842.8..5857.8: 13.9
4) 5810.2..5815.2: 12.7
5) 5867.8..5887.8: 14.1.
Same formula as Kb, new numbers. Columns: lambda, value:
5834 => 13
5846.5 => 13.8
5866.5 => 13.9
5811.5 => 12.7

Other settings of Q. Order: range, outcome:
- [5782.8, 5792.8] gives 13.3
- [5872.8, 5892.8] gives 13.6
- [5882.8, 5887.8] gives 14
